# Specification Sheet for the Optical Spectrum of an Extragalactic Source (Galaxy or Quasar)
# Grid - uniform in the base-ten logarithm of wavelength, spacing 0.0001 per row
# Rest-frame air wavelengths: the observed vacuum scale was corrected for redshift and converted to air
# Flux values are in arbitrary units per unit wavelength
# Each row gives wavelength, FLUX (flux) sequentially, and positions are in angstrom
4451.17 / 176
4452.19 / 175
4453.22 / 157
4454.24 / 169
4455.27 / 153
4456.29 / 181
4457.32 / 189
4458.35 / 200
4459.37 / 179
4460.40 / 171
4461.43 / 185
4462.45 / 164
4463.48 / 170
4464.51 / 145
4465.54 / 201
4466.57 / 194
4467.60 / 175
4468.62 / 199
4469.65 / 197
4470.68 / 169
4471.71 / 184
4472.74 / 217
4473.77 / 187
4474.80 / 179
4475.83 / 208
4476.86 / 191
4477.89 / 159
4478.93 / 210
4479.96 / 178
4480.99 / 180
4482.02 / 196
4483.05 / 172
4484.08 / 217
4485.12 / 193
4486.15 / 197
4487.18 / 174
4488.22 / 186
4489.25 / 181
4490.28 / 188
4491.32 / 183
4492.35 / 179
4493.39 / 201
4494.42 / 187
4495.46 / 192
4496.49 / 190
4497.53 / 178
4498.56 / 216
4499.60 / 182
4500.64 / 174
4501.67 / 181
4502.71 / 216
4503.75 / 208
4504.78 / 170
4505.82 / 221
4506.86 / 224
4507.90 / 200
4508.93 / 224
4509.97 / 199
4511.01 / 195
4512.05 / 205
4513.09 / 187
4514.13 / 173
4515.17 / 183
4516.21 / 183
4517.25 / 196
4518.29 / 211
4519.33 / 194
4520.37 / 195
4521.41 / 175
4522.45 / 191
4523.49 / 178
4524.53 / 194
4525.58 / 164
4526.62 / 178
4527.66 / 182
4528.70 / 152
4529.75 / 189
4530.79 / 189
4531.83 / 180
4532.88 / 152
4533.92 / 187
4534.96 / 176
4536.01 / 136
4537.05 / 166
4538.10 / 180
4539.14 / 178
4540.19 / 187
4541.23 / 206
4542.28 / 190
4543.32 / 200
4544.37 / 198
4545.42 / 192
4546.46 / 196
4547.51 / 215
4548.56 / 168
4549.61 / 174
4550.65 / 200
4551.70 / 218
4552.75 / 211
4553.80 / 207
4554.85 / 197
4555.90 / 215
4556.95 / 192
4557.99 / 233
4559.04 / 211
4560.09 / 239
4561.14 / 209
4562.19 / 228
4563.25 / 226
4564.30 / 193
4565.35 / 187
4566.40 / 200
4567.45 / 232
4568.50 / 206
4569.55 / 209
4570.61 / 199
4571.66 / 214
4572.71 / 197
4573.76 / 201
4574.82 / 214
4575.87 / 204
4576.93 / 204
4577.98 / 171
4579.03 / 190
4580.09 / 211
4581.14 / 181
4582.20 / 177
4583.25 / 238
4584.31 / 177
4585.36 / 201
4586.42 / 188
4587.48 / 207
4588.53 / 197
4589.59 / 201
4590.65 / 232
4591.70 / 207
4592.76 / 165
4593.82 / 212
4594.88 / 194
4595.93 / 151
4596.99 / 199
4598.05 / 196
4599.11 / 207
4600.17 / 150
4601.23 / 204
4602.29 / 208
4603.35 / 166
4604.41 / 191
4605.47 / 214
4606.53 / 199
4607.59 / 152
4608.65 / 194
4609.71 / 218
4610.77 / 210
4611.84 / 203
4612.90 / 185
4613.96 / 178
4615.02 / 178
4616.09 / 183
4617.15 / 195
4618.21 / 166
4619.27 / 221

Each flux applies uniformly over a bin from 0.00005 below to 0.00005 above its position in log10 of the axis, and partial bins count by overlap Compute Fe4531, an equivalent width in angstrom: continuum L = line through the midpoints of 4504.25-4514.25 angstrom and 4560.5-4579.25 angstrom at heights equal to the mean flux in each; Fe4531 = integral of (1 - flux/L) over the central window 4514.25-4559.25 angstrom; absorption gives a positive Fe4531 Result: 3.2 angstrom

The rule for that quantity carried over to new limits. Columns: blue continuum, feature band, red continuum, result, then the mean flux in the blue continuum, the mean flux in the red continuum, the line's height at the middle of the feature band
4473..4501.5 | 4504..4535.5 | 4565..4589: 0.69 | 188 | 200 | 193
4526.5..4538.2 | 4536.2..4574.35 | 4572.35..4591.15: -3.48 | 172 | 199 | 185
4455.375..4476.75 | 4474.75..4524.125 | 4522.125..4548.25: -2.32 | 184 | 182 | 183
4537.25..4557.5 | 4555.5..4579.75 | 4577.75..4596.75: -1.53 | 196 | 195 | 195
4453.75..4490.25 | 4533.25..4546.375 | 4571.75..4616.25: 0.48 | 184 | 194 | 190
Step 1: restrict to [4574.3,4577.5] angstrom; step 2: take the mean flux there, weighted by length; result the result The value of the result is 207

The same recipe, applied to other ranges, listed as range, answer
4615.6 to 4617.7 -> 189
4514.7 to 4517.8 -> 188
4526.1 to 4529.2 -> 171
